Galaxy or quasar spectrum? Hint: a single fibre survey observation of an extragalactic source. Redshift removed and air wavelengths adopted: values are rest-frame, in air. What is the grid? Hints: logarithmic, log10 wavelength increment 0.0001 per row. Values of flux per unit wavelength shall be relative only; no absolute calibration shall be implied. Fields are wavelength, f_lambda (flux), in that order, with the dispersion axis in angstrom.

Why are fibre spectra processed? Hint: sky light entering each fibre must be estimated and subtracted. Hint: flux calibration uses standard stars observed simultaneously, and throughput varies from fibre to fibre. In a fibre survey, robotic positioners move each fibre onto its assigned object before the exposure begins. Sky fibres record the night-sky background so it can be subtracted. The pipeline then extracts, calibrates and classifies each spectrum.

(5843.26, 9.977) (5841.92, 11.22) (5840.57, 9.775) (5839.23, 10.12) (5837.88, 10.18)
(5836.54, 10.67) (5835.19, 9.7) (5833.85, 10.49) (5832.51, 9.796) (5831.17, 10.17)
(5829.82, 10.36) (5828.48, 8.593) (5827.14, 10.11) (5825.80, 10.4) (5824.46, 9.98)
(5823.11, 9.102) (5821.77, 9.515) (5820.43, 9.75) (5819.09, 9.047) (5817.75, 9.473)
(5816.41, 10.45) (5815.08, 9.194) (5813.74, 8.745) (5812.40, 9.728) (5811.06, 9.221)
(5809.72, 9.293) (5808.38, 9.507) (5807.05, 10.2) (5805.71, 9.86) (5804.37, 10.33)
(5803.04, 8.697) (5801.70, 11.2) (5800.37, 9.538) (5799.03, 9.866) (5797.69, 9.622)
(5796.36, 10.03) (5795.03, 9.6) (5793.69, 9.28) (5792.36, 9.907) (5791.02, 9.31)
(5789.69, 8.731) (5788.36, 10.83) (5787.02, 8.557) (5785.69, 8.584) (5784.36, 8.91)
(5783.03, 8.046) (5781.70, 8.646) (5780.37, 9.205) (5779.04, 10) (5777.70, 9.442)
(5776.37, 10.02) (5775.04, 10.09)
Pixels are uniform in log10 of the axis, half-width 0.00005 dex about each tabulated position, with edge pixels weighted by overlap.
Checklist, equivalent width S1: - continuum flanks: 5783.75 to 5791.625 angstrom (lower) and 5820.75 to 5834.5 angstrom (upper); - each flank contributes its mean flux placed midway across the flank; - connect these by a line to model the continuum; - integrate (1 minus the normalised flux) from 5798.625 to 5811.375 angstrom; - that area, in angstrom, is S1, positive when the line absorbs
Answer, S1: -0.4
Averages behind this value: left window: 9.16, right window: 9.85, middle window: 9.78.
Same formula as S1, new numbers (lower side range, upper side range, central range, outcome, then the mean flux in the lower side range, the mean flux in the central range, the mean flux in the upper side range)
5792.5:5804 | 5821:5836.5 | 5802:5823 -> 0.6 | 9.76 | 9.55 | 9.87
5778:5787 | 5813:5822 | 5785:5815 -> -1.3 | 8.9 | 9.56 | 9.46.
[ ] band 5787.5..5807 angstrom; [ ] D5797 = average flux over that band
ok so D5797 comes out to 9.77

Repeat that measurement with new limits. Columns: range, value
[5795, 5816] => 9.68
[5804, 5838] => 9.75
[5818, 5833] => 9.7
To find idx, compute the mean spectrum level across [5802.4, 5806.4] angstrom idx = 9.64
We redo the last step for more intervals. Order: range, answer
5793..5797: 9.64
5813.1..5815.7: 8.96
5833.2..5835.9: 10.1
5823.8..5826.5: 10.2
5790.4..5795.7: 9.52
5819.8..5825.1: 9.57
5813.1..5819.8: 9.4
